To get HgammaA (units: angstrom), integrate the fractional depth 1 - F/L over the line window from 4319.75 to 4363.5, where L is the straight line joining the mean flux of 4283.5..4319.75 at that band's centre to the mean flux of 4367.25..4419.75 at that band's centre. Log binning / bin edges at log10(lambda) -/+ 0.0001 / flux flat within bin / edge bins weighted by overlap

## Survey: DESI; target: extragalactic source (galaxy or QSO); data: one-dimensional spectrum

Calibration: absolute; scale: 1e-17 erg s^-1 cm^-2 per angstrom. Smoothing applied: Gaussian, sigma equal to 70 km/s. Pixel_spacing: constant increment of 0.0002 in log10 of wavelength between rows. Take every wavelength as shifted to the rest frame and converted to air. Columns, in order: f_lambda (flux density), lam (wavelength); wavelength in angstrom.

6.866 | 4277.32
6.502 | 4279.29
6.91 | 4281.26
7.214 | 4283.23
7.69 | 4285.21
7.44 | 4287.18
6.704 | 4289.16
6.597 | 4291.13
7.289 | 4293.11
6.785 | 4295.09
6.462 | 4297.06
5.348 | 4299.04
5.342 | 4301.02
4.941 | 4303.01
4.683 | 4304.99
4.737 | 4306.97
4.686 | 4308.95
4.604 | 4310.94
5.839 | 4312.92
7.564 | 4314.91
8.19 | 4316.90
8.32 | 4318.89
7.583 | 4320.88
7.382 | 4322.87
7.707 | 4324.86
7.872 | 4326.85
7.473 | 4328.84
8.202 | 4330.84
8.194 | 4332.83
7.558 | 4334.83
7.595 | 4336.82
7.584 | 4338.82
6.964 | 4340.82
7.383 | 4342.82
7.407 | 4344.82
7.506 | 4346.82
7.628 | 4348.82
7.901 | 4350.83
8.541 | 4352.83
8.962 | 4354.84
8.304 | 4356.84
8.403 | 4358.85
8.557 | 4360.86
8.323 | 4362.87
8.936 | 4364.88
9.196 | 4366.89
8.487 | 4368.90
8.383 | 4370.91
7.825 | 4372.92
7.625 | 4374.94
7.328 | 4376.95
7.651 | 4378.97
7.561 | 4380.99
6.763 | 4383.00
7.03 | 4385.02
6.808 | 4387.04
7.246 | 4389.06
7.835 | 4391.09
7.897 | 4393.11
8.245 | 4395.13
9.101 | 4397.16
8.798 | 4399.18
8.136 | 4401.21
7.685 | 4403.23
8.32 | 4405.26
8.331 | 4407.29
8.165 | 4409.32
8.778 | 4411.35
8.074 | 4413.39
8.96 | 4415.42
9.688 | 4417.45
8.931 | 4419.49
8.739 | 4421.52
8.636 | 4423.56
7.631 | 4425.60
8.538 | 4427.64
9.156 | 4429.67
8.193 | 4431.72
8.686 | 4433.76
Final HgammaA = -4.9 angstrom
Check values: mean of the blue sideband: 6.3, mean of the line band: 7.86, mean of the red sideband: 8.07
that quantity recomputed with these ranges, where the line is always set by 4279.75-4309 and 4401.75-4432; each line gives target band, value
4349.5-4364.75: -2.12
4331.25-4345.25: -1.00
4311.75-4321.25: -1.11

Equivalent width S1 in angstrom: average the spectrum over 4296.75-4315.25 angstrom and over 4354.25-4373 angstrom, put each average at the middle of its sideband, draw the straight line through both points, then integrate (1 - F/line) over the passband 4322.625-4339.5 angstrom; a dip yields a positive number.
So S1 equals -2.6 angstrom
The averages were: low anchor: 5.31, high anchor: 8.57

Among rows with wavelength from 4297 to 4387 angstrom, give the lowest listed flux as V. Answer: 4.604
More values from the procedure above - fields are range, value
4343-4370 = 7.407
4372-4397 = 6.763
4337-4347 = 6.964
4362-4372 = 8.323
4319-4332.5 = 7.382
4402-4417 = 7.685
